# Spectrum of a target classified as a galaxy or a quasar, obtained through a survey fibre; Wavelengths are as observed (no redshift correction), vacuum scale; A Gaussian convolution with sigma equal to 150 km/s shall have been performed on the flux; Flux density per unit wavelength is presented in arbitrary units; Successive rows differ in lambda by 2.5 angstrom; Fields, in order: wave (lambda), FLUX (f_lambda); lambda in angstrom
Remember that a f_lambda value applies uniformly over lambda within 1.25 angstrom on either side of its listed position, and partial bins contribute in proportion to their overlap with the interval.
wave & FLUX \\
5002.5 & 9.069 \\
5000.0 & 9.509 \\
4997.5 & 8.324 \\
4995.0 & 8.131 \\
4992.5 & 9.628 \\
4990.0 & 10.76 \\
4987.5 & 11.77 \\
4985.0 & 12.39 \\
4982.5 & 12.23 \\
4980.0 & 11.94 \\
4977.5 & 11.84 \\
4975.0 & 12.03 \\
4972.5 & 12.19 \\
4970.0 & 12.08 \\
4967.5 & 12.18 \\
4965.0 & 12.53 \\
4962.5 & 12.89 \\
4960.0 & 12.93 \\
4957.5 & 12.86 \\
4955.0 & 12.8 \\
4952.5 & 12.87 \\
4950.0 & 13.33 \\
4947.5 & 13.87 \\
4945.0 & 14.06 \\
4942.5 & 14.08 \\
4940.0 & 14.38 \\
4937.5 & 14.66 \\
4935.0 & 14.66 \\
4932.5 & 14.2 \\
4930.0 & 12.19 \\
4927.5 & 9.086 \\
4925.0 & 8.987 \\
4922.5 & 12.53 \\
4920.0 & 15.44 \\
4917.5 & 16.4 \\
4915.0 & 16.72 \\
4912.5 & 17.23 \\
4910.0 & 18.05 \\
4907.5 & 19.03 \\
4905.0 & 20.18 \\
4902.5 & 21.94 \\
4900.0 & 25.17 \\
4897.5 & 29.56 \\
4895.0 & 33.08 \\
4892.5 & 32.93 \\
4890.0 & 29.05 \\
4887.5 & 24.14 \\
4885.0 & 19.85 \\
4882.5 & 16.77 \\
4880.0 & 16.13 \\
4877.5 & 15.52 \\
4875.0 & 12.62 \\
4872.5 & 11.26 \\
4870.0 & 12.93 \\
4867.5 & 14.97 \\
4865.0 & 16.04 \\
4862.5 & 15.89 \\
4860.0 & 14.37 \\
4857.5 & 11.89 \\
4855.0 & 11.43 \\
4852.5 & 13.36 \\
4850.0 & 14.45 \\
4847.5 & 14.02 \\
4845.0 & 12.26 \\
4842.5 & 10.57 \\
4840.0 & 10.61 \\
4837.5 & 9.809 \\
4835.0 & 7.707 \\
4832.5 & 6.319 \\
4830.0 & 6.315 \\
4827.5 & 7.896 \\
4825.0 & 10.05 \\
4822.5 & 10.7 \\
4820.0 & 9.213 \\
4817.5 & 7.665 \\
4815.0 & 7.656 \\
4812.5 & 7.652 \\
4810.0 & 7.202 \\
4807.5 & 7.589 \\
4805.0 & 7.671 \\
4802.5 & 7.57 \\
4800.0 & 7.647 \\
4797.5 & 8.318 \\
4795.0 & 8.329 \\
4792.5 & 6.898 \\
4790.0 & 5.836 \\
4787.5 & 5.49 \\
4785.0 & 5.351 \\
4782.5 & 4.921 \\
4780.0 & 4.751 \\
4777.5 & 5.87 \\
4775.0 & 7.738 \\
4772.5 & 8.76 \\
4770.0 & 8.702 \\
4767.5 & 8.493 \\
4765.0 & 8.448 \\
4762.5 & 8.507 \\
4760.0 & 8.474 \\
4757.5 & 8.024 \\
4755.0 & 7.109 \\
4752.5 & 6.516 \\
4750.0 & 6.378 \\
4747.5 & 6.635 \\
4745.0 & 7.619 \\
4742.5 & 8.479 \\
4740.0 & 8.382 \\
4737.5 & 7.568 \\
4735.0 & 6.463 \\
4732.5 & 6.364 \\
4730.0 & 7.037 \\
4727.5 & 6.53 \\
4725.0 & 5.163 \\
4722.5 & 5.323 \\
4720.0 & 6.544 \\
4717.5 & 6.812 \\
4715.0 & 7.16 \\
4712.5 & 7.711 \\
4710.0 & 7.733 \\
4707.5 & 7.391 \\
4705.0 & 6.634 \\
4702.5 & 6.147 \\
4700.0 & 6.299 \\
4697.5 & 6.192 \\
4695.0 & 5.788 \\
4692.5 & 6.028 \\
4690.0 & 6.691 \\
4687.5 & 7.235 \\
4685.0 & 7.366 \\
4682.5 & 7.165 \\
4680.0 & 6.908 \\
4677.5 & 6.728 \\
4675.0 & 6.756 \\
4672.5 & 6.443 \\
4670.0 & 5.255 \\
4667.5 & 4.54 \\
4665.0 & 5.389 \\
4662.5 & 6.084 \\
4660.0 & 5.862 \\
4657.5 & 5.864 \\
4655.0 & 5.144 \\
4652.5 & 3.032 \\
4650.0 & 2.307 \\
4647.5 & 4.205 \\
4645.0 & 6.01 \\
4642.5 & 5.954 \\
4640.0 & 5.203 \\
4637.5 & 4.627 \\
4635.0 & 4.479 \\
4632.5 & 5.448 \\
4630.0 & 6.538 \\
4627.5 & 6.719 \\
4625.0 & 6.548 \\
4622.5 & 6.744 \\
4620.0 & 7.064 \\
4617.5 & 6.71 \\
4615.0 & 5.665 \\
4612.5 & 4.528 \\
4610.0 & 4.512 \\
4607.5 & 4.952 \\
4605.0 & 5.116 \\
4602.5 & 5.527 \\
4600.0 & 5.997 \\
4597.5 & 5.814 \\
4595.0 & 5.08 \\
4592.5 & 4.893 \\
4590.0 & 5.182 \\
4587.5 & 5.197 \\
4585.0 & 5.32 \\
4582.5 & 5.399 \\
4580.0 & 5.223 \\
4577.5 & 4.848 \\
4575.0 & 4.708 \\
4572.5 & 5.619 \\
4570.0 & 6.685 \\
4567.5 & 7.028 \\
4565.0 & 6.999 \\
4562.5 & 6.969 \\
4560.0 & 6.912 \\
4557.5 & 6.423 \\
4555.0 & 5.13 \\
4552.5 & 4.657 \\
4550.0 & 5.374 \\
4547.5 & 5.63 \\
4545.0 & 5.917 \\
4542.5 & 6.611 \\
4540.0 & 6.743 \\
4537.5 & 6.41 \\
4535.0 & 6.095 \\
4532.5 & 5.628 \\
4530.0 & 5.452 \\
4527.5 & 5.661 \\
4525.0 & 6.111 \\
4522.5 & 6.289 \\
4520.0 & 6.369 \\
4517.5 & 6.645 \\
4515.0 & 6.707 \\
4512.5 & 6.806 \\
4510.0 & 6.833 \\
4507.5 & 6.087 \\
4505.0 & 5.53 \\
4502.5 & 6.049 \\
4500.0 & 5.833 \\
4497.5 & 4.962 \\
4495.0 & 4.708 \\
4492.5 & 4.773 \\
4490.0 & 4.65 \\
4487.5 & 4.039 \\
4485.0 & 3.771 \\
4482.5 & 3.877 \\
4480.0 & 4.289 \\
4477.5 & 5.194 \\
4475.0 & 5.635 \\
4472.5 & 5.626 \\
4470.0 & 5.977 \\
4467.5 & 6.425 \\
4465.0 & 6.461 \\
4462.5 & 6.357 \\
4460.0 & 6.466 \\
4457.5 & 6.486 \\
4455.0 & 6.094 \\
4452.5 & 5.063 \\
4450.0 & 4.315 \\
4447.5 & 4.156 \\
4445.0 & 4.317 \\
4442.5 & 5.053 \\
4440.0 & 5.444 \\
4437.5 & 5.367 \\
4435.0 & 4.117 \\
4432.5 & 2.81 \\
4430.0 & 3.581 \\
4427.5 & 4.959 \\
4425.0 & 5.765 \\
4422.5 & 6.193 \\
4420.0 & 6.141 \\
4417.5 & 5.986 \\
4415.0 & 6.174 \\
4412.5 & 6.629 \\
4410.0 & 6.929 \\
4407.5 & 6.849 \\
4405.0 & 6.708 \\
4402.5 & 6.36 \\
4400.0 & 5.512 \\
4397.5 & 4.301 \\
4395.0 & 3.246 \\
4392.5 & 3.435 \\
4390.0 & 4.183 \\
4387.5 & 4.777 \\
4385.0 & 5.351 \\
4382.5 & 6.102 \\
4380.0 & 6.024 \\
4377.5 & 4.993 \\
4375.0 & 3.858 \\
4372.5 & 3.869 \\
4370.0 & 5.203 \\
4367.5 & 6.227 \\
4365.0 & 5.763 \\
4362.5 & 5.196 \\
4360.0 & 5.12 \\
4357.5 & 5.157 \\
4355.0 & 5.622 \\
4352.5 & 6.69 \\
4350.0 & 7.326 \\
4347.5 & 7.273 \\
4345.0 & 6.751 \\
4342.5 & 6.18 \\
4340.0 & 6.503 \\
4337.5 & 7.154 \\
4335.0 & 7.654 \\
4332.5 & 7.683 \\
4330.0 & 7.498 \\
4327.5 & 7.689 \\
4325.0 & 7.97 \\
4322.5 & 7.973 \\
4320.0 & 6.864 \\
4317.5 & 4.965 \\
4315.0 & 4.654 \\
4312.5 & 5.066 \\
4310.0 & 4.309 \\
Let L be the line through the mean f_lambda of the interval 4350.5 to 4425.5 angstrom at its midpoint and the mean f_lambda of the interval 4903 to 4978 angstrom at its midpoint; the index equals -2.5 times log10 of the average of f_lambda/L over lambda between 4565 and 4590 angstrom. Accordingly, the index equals 0.44 mag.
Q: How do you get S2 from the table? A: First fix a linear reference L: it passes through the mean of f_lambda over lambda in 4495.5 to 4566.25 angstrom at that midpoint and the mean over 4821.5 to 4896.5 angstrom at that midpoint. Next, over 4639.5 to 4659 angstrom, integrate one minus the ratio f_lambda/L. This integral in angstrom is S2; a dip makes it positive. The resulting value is 9.5 angstrom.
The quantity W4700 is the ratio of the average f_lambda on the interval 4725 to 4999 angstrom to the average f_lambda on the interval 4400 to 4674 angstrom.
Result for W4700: 2.13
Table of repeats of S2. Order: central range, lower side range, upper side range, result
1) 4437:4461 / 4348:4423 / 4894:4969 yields 5.3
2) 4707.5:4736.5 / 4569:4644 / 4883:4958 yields 9.7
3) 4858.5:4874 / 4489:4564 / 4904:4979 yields -2.2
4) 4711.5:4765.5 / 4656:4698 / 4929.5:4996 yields 3.5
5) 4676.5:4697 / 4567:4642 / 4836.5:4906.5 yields 5.6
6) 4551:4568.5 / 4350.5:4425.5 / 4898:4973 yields 4.5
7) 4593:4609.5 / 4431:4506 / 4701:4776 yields 2.2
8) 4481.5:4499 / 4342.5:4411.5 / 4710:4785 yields 4.6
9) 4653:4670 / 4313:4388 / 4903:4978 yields 8.1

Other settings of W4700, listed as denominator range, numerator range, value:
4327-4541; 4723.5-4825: 1.31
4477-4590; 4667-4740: 1.16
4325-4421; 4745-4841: 1.28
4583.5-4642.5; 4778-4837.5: 1.32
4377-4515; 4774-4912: 2.42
